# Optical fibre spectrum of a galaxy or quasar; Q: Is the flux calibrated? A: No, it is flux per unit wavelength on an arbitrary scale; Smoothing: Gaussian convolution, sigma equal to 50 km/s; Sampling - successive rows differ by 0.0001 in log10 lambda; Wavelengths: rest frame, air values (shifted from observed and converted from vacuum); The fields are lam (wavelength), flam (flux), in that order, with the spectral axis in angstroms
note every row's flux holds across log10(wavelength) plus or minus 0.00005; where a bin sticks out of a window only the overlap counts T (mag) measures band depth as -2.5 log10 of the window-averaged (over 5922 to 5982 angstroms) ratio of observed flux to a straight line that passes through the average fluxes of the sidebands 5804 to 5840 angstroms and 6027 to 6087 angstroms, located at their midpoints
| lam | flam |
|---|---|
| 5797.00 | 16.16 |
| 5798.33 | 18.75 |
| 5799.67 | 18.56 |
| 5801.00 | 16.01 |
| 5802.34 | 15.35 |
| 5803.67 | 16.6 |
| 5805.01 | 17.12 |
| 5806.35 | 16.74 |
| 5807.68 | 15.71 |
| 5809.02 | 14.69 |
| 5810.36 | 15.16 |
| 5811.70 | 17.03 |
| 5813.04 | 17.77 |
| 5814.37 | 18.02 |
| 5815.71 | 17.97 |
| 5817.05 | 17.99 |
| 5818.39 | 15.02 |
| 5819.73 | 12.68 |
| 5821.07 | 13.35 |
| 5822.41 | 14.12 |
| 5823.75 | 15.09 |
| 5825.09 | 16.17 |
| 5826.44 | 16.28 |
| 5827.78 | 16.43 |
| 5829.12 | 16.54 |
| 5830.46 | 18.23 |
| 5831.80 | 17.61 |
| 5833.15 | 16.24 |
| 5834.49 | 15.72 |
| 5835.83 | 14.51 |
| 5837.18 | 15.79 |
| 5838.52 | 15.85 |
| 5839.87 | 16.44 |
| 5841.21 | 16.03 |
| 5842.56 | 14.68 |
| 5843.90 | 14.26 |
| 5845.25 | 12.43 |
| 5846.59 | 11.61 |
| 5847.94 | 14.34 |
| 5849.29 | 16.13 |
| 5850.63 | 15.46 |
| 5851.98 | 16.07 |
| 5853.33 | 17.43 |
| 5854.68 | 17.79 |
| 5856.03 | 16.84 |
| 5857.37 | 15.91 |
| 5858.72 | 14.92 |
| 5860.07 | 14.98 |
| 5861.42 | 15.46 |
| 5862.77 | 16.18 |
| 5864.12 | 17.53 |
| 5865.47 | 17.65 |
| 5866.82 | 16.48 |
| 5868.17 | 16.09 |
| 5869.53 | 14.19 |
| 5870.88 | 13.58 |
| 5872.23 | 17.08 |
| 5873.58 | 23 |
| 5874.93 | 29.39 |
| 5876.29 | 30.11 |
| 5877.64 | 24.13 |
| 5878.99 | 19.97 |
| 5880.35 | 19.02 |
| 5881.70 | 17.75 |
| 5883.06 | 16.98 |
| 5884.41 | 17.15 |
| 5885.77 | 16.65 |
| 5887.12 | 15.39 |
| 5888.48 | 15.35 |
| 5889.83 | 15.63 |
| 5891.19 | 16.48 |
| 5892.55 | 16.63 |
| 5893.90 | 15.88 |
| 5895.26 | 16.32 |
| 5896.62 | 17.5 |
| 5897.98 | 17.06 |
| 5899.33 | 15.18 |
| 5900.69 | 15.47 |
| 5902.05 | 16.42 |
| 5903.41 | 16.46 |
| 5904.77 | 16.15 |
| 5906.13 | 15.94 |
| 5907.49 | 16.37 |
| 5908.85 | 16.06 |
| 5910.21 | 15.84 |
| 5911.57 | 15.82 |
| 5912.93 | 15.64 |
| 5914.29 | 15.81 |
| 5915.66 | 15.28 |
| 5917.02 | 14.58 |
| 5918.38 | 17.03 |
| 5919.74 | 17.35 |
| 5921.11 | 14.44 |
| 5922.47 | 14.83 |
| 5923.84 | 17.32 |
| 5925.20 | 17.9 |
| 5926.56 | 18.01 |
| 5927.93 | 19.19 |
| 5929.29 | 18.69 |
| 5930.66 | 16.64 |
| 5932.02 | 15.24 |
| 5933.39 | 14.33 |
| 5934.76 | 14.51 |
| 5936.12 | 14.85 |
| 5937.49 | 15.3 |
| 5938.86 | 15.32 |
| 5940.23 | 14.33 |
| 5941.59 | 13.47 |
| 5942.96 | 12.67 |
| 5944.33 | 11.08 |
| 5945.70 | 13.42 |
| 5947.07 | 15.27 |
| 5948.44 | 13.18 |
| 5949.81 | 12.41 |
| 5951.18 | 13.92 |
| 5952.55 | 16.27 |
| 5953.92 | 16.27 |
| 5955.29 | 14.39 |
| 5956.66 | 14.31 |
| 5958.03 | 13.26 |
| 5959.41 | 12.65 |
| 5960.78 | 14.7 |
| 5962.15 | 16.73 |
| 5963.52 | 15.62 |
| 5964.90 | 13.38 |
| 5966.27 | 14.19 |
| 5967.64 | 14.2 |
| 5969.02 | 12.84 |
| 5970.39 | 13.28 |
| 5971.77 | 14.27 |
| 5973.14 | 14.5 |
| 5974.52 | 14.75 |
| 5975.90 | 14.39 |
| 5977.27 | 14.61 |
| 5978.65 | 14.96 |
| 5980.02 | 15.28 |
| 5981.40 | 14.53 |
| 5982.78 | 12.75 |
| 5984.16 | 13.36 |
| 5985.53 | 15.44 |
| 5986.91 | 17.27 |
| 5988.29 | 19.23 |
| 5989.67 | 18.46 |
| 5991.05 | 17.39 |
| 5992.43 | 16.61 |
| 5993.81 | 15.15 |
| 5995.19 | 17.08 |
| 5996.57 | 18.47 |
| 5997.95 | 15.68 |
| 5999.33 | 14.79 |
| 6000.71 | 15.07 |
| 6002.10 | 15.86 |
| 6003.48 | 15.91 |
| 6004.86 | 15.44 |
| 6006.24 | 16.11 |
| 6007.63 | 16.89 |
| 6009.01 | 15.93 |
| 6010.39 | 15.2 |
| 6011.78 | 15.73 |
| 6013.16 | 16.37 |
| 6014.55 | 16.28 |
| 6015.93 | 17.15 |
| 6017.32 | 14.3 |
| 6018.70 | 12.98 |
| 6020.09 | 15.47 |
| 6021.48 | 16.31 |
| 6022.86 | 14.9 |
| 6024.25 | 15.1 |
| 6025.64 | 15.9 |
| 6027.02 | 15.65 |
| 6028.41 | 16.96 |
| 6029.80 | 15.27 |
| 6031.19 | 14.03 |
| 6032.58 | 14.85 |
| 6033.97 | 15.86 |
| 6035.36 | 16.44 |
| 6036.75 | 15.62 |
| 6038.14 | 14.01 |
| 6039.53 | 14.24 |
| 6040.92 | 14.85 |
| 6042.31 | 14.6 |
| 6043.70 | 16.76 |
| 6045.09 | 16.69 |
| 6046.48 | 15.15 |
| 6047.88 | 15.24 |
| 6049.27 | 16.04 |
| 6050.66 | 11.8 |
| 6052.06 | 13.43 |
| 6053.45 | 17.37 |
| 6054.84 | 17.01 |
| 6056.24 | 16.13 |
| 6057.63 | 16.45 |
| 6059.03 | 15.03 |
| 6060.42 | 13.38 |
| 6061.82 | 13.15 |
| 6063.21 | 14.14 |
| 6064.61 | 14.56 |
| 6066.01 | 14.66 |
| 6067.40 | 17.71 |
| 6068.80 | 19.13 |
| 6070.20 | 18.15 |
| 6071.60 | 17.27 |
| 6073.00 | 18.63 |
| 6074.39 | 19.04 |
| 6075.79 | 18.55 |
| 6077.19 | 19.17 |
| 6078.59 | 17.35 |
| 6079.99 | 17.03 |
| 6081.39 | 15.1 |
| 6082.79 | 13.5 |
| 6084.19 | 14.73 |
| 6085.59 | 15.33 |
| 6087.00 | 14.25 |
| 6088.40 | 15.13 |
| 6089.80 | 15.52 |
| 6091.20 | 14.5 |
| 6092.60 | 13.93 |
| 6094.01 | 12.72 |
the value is 0.08 mag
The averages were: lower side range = 16.1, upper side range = 15.8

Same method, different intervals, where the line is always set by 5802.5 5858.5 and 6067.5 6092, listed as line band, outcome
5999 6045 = 0.06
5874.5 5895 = -0.18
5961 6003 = 0.07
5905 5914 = 0.01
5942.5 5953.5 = 0.19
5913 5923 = 0.03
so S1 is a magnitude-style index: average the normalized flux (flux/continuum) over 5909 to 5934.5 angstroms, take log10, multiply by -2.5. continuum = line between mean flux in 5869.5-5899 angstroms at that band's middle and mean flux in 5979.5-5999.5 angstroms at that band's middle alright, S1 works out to 0.09 mag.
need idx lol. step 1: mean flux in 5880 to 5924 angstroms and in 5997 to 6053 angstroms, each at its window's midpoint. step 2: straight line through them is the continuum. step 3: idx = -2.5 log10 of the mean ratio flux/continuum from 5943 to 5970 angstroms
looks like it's 0.13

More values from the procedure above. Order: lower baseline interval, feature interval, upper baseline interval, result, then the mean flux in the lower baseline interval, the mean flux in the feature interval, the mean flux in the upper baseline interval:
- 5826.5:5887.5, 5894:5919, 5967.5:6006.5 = 0.03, 17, 16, 15.4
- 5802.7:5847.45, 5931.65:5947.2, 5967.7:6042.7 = 0.11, 15.7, 14.1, 15.4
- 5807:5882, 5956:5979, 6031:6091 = 0.14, 16.7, 14.3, 15.8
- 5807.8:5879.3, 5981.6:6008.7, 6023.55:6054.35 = -0.04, 16.7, 16.1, 15.3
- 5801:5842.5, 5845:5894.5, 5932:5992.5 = -0.11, 16.1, 17.3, 14.6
